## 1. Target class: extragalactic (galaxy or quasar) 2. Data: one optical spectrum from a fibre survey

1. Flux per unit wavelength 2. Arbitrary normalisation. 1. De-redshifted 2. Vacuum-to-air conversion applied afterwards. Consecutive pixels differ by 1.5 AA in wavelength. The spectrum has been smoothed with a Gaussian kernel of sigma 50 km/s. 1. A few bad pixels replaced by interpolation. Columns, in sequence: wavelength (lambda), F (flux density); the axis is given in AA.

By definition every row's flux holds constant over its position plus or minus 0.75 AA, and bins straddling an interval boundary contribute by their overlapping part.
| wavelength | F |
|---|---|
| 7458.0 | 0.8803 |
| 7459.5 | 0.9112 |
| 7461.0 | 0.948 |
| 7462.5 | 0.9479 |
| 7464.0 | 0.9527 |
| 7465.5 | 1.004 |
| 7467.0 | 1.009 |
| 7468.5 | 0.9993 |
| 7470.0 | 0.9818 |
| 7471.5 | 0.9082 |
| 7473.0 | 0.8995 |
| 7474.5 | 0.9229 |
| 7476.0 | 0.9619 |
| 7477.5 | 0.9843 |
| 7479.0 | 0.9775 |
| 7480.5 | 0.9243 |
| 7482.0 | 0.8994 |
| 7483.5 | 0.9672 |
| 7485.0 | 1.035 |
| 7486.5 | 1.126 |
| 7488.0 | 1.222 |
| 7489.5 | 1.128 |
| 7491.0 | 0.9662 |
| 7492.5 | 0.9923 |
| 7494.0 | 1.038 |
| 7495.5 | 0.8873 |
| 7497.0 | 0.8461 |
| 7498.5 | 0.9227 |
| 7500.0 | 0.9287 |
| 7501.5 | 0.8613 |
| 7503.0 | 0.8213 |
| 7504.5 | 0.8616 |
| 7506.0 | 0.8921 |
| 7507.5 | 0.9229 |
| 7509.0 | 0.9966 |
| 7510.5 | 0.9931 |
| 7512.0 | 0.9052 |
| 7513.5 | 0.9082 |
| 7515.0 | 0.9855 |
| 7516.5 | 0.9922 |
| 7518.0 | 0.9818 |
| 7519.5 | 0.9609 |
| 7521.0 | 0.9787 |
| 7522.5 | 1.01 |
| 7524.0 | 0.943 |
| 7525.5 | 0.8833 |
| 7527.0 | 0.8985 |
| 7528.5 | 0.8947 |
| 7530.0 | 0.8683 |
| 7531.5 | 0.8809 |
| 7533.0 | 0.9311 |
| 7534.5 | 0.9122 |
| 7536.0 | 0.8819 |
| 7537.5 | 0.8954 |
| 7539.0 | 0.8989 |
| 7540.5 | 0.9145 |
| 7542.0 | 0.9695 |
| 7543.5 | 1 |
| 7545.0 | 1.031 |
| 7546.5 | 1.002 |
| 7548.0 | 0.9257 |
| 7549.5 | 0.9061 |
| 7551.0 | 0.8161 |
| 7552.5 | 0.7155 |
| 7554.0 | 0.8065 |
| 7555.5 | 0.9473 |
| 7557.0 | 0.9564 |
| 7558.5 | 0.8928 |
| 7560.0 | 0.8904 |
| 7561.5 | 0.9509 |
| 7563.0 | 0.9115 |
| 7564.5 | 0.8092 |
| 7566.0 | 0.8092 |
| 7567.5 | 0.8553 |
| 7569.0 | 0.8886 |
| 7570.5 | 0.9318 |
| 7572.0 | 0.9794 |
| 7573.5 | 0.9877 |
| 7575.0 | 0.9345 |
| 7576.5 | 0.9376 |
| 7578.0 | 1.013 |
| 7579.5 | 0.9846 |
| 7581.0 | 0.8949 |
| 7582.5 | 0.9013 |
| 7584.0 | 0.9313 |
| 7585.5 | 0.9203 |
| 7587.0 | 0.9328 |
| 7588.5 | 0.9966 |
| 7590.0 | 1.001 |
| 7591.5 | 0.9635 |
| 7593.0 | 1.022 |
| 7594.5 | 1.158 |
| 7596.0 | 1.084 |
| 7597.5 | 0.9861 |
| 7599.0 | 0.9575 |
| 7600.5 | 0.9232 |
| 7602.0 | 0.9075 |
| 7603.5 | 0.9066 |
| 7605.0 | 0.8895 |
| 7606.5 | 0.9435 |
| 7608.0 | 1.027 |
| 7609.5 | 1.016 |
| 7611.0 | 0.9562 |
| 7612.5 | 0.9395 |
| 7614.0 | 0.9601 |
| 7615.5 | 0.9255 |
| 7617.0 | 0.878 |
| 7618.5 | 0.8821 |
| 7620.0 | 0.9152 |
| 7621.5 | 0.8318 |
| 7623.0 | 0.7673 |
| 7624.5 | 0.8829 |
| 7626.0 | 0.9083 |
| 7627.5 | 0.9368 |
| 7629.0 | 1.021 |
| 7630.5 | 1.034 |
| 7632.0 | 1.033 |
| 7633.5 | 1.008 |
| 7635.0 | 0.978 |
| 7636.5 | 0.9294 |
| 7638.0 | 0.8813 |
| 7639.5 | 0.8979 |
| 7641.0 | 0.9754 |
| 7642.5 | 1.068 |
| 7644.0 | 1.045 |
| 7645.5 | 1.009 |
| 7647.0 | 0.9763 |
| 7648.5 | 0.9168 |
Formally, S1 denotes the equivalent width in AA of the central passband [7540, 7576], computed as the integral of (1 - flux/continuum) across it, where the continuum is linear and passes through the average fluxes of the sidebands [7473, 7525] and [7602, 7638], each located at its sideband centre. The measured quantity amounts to 1.5 AA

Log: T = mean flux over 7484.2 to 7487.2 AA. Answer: 1.08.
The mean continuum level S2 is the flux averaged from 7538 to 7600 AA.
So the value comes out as 0.937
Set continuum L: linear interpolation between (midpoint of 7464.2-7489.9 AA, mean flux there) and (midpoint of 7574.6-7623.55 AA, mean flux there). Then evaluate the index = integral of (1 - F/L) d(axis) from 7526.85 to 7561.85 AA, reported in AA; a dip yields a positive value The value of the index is 2.2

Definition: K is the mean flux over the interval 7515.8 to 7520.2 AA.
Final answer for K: 0.978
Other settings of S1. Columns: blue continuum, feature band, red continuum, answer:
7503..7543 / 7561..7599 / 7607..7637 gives -0.64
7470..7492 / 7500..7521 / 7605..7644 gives 1.12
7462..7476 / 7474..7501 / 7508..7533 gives -0.90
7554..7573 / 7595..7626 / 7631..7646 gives 0.68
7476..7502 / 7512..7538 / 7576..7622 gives 1.19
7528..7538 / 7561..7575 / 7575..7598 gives 0.70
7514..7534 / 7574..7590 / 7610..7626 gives -0.62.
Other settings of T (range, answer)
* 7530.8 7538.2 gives 0.9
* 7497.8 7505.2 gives 0.879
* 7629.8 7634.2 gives 1.03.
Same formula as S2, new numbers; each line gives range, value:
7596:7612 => 0.957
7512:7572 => 0.914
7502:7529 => 0.935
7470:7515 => 0.956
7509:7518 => 0.962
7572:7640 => 0.951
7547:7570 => 0.874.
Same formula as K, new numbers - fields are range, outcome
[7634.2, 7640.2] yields 0.923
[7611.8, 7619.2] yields 0.917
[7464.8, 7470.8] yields 0.998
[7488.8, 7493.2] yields 1.03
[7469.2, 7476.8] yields 0.936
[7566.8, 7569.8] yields 0.873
